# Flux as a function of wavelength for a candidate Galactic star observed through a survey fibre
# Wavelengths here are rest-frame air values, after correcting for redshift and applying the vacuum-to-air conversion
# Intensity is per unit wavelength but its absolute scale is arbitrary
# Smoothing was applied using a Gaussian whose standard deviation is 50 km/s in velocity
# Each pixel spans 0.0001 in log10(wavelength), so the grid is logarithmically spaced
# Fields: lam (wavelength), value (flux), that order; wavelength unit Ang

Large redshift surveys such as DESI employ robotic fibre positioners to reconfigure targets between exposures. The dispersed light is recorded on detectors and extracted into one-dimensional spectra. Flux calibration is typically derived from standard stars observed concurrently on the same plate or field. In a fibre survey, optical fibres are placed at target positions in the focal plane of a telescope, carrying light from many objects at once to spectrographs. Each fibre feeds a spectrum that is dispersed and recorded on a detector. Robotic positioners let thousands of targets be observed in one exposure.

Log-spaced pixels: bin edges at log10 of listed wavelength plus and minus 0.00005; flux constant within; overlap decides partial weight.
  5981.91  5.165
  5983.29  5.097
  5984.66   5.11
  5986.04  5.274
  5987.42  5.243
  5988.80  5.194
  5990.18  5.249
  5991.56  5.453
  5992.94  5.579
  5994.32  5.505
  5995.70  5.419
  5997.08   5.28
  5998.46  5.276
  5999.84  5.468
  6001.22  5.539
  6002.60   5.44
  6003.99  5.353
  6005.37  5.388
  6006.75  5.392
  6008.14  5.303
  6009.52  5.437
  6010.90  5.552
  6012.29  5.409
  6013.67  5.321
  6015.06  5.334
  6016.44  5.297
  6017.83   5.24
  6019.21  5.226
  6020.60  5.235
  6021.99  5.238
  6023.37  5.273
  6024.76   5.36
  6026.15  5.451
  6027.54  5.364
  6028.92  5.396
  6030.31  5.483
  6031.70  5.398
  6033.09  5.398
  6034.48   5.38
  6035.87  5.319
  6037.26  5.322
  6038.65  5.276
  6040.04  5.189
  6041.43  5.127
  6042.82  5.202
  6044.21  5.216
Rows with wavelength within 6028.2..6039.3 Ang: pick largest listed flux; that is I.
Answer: 5.483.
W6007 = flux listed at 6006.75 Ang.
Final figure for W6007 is 5.392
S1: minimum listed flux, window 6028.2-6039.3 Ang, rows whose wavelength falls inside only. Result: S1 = 5.276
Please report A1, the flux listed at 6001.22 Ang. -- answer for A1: 5.539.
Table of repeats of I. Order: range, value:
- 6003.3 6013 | 5.552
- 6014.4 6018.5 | 5.334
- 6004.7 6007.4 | 5.392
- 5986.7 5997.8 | 5.579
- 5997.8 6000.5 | 5.468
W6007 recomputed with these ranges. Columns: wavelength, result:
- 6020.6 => 5.235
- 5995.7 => 5.419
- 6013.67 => 5.321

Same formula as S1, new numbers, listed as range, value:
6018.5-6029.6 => 5.226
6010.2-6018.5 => 5.24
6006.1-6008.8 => 5.303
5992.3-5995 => 5.505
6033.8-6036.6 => 5.319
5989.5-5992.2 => 5.249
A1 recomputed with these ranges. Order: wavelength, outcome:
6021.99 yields 5.238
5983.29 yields 5.097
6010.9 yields 5.552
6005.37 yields 5.388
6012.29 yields 5.409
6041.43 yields 5.127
